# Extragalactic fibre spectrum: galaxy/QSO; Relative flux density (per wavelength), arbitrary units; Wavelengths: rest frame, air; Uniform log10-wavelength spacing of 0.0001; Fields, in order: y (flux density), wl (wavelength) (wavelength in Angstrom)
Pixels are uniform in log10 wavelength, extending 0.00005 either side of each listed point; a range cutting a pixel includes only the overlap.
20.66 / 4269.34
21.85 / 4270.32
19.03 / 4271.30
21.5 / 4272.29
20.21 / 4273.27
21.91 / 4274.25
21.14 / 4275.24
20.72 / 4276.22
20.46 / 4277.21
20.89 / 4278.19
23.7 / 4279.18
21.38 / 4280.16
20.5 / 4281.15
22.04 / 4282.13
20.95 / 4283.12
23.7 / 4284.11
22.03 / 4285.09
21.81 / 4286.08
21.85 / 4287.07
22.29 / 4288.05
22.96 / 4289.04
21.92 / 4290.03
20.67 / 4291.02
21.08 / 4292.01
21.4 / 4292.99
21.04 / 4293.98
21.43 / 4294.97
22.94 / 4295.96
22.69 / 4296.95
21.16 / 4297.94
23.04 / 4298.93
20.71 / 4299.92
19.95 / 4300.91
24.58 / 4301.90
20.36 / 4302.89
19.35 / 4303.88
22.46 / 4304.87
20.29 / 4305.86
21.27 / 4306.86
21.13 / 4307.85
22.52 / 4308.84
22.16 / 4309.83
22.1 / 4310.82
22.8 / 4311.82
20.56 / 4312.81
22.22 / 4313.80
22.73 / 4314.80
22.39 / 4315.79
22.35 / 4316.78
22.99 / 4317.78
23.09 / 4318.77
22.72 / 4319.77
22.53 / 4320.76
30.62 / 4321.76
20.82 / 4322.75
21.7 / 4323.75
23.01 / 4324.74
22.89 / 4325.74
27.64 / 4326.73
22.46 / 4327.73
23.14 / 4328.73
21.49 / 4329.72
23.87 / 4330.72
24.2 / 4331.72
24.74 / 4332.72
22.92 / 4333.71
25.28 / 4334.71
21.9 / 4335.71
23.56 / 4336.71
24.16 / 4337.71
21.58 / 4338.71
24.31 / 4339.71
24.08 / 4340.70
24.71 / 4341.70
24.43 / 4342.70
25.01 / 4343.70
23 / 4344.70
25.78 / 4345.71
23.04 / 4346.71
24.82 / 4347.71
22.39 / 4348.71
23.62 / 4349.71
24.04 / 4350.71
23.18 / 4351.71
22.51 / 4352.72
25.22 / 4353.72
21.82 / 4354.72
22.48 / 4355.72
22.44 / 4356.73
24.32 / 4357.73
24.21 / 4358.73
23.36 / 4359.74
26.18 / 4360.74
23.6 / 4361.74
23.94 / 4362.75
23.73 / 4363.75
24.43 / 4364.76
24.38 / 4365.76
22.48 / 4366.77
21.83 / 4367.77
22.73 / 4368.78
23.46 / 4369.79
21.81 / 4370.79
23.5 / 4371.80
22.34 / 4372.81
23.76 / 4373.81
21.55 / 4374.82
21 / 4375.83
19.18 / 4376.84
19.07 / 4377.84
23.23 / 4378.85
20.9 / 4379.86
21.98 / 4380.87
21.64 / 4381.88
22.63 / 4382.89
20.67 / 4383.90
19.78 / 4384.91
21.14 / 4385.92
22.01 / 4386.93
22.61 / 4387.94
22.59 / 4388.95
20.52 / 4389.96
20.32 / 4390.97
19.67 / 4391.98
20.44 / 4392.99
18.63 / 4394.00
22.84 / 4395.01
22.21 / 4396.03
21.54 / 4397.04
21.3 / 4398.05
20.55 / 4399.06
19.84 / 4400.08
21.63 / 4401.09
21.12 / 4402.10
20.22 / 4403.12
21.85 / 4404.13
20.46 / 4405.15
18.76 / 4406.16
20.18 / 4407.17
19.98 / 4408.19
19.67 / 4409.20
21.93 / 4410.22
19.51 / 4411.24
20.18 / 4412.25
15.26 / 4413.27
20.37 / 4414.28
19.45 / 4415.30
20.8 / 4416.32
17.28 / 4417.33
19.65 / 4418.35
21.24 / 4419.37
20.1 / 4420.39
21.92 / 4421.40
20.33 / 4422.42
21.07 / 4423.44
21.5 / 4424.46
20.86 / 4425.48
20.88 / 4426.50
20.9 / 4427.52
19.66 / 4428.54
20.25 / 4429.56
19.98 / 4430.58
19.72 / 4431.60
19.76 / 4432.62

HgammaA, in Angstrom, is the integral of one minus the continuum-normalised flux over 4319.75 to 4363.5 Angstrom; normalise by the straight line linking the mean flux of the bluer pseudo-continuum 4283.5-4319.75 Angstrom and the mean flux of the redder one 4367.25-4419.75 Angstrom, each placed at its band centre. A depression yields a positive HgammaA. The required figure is -4.6 Angstrom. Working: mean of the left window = 21.9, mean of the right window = 20.9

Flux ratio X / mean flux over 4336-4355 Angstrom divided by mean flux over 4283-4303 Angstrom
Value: 1.1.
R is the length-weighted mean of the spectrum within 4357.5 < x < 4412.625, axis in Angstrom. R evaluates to 21.7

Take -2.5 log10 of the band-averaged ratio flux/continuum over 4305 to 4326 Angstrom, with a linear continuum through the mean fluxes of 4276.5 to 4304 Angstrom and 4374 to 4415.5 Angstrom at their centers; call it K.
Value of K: -0.05 mag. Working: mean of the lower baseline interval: 21.7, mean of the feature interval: 22.5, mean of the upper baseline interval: 20.7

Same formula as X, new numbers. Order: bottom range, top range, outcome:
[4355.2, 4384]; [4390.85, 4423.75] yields 0.90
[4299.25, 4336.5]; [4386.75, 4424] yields 0.90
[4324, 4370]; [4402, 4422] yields 0.84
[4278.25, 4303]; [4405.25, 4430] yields 0.92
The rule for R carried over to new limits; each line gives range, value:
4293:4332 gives 22.4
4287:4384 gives 22.8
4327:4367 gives 23.7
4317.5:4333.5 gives 23.6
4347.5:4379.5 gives 23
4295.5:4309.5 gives 21.6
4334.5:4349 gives 23.9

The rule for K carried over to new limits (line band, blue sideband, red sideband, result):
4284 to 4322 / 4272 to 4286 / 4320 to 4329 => 0.03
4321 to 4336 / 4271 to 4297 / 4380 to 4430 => -0.12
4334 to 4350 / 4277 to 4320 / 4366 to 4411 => -0.11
